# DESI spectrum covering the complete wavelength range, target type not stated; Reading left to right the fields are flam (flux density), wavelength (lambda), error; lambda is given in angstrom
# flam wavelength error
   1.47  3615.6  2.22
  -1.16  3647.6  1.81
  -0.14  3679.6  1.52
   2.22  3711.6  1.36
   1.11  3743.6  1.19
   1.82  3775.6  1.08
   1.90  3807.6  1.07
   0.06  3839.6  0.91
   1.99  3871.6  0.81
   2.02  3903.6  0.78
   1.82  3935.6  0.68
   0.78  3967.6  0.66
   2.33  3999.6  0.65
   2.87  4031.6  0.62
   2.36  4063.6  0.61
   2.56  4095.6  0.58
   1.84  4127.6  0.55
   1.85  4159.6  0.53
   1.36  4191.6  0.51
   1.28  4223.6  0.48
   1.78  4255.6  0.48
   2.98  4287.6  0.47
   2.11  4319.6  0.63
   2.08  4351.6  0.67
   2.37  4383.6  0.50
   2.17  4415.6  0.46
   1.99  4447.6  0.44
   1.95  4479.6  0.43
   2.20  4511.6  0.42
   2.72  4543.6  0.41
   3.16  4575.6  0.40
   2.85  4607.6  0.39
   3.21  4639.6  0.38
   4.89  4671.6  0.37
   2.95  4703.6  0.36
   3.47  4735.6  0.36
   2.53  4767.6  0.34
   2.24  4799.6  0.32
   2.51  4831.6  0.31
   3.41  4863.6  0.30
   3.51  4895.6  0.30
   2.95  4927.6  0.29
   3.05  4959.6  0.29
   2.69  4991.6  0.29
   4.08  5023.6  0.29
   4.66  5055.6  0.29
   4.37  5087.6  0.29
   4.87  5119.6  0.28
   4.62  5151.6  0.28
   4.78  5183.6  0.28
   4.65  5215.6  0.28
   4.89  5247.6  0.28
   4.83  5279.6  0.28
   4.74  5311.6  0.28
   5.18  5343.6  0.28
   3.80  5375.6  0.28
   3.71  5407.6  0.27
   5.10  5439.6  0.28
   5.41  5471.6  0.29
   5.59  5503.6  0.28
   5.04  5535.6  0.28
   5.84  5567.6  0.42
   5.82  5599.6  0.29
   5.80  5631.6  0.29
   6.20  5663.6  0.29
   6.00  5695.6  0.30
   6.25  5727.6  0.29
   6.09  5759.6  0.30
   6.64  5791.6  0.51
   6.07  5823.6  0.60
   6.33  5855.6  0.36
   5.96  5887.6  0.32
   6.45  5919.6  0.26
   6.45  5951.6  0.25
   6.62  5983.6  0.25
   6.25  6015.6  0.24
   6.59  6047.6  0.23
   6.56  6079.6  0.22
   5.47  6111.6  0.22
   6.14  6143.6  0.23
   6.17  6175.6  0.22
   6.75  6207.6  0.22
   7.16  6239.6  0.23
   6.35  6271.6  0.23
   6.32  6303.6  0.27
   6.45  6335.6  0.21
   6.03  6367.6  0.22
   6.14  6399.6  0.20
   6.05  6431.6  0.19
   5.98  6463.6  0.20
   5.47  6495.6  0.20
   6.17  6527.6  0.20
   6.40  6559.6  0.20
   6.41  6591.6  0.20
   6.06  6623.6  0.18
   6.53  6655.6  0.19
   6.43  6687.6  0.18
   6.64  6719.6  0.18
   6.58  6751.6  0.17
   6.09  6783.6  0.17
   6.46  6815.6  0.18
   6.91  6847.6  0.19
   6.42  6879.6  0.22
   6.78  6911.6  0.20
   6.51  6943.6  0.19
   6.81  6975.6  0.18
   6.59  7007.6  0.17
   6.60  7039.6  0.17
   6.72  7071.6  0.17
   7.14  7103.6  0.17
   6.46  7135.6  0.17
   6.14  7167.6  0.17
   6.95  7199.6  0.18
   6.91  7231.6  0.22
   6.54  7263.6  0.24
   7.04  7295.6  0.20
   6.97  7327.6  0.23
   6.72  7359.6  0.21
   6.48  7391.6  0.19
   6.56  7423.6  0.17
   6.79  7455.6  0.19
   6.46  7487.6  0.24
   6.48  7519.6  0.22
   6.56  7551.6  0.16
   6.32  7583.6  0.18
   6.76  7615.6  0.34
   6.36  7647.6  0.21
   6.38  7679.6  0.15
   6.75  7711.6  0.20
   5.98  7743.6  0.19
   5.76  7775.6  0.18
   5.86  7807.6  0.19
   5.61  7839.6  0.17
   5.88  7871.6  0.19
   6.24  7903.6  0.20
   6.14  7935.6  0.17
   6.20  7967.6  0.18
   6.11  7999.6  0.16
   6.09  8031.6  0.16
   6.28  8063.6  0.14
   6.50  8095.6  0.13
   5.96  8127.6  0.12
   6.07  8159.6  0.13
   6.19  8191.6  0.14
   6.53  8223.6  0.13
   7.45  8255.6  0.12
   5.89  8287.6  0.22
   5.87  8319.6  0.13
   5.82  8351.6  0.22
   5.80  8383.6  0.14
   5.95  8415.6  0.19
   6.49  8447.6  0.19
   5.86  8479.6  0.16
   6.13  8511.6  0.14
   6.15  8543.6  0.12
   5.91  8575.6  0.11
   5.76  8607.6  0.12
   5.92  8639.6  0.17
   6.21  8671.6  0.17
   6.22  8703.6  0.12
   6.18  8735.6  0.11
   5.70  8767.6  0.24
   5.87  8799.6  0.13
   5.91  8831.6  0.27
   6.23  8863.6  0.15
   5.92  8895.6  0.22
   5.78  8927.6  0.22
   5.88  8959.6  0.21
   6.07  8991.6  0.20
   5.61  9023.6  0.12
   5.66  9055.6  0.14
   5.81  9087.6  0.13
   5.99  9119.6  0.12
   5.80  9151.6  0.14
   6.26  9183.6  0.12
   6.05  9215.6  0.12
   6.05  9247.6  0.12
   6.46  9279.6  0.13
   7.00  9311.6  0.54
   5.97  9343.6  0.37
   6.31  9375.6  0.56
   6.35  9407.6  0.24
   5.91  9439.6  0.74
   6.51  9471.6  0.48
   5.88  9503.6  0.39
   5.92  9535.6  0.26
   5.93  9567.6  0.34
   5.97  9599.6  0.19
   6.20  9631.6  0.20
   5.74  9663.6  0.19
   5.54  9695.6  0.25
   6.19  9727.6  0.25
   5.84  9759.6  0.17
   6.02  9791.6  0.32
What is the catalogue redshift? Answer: 0.255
